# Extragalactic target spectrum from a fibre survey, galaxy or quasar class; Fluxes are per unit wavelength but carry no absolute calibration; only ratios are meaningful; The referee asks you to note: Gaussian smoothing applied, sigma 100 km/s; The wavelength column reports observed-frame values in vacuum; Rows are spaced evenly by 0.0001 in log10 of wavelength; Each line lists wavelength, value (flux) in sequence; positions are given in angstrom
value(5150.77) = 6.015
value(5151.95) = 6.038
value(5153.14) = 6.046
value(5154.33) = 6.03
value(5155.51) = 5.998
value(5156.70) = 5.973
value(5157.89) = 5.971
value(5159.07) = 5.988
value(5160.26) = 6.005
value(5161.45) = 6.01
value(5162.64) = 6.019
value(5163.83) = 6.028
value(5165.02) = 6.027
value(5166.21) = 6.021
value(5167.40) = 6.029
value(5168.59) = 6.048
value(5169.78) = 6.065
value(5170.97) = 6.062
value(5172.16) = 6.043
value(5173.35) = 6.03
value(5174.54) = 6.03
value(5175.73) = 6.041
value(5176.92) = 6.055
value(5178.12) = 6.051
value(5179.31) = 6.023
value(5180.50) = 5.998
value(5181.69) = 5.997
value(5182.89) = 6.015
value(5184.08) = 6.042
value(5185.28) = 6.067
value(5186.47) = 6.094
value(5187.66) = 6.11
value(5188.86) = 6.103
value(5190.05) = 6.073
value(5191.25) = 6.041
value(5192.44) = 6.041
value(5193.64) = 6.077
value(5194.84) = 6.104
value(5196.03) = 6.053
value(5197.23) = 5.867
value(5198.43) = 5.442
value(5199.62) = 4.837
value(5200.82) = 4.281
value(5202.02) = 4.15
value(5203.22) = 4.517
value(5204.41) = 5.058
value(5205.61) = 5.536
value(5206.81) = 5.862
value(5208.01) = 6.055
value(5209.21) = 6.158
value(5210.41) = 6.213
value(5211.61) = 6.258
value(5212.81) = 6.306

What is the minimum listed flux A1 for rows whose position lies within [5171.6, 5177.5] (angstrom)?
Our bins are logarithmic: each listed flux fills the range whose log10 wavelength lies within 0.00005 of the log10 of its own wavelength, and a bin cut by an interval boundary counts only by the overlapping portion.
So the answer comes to 6.03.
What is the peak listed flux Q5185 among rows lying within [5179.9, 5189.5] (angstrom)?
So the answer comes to 6.11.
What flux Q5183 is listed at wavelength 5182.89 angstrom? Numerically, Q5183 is 6.015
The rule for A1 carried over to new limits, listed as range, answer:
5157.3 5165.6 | 5.971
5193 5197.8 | 5.867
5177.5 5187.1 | 5.997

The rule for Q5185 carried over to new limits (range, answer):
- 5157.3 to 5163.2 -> 6.019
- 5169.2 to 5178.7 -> 6.065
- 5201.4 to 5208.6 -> 6.055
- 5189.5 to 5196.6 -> 6.104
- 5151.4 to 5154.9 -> 6.046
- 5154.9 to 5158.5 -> 5.998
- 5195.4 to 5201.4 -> 6.053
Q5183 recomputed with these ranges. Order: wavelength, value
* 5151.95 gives 6.038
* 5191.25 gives 6.041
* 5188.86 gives 6.103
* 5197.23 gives 5.867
